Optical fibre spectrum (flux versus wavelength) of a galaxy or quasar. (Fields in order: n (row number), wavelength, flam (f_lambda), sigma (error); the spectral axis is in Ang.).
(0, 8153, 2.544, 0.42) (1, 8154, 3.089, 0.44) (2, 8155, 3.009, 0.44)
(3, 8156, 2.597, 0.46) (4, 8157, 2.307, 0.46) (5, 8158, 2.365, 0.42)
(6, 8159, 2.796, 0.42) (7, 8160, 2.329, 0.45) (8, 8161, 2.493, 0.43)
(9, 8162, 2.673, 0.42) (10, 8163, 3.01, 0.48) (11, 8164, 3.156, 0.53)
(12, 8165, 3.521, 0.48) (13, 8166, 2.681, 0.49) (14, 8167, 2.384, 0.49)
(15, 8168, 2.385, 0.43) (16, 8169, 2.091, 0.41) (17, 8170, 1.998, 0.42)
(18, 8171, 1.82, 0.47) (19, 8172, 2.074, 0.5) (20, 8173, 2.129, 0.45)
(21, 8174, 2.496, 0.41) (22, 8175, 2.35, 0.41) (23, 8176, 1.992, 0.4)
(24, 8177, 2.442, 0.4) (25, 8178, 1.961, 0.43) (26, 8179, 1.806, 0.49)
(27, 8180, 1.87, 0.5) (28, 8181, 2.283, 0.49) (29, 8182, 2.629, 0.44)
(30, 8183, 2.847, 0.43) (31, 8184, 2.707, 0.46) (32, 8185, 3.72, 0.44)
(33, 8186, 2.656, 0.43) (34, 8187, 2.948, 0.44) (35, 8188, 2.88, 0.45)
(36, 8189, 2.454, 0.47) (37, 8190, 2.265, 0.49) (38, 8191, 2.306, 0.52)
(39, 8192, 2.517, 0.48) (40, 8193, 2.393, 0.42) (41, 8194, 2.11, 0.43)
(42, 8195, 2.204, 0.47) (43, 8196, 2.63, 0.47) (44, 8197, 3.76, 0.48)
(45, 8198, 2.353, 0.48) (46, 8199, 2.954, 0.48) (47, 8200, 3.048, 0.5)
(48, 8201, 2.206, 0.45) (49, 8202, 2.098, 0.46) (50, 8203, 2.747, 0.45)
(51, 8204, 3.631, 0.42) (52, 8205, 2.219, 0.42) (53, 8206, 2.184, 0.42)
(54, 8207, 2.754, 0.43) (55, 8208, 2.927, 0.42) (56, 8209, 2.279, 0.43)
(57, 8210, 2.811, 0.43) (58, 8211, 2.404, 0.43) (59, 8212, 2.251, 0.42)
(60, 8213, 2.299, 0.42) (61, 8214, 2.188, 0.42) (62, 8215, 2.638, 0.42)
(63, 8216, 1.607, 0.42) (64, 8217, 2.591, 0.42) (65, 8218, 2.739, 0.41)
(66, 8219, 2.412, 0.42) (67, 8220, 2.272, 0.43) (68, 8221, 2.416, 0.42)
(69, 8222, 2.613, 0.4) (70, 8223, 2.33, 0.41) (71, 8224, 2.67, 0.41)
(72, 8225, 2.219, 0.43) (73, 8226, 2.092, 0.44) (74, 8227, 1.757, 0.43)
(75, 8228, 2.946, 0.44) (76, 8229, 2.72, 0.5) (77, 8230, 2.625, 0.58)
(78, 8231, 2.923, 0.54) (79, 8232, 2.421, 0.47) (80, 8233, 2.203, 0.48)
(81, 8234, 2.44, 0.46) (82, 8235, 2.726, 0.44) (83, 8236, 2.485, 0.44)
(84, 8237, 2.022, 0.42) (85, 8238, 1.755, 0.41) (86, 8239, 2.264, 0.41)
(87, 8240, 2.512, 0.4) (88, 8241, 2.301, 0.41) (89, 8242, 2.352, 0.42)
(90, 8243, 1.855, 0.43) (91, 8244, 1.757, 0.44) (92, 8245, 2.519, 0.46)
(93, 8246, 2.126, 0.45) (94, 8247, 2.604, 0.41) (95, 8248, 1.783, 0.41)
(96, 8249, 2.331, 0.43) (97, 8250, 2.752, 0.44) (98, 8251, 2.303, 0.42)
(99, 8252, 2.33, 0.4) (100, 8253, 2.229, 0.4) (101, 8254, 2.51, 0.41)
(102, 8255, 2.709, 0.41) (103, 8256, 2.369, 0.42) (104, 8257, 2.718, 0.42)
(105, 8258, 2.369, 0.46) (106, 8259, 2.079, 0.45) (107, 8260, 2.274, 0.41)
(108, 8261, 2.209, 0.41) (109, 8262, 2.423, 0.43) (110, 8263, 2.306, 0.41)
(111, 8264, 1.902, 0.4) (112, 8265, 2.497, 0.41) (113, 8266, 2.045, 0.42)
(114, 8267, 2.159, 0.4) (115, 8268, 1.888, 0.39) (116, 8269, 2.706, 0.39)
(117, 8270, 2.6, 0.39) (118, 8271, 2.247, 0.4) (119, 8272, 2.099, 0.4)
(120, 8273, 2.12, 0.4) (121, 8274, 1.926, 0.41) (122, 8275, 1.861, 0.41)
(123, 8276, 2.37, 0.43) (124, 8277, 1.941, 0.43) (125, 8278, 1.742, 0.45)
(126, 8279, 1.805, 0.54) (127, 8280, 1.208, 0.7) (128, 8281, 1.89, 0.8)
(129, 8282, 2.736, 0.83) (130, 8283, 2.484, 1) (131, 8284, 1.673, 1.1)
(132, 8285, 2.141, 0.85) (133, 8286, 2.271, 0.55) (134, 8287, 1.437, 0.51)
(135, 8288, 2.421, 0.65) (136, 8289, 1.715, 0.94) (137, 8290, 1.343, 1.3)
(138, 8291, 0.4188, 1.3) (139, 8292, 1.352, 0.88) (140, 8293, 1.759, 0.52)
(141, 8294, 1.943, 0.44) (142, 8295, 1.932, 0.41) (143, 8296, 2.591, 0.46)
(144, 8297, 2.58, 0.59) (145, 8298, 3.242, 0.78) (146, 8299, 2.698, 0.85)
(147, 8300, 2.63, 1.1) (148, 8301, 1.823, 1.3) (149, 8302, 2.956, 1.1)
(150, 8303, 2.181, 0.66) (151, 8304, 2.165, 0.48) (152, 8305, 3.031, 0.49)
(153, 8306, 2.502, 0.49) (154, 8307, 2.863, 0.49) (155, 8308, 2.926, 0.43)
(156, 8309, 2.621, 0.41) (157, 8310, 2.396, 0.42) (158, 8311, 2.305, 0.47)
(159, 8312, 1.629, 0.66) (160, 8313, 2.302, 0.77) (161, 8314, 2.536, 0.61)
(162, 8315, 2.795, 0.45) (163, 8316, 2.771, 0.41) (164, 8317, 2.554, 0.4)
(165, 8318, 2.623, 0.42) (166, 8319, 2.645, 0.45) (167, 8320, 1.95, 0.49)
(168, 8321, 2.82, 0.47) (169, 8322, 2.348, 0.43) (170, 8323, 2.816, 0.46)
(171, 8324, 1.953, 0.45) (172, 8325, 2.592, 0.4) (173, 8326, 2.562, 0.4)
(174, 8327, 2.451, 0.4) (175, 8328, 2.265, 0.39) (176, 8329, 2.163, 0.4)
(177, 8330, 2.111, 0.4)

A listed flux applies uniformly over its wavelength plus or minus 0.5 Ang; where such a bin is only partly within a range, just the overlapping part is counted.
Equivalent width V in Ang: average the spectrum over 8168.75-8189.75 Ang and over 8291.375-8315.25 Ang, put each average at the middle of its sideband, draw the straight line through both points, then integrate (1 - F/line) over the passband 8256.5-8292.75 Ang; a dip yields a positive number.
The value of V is 5.4 Ang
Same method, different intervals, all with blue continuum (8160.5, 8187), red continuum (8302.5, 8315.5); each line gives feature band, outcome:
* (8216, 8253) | 1.9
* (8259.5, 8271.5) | 1.0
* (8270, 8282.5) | 2.3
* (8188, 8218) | -0.5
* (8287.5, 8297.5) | 2.7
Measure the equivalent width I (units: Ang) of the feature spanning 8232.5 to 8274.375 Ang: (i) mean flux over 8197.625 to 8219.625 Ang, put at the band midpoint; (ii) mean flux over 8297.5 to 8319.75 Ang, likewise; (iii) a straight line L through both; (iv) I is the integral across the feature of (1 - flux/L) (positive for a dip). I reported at 4.10 Ang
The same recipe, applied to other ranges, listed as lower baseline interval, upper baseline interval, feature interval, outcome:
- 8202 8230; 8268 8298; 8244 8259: -1.05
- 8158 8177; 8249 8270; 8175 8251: -1.28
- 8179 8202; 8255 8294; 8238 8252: -0.07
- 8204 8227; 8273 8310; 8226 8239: -0.23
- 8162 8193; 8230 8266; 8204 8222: -0.36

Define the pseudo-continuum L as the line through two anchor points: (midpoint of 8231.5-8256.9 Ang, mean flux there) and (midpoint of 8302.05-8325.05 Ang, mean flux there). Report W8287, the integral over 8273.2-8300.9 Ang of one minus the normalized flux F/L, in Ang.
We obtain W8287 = 4.86 Ang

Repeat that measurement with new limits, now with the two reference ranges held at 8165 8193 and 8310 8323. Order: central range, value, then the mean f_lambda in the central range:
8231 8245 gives 0.9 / 2.27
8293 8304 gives 0.2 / 2.41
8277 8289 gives 2.3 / 1.97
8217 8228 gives 0.2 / 2.39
